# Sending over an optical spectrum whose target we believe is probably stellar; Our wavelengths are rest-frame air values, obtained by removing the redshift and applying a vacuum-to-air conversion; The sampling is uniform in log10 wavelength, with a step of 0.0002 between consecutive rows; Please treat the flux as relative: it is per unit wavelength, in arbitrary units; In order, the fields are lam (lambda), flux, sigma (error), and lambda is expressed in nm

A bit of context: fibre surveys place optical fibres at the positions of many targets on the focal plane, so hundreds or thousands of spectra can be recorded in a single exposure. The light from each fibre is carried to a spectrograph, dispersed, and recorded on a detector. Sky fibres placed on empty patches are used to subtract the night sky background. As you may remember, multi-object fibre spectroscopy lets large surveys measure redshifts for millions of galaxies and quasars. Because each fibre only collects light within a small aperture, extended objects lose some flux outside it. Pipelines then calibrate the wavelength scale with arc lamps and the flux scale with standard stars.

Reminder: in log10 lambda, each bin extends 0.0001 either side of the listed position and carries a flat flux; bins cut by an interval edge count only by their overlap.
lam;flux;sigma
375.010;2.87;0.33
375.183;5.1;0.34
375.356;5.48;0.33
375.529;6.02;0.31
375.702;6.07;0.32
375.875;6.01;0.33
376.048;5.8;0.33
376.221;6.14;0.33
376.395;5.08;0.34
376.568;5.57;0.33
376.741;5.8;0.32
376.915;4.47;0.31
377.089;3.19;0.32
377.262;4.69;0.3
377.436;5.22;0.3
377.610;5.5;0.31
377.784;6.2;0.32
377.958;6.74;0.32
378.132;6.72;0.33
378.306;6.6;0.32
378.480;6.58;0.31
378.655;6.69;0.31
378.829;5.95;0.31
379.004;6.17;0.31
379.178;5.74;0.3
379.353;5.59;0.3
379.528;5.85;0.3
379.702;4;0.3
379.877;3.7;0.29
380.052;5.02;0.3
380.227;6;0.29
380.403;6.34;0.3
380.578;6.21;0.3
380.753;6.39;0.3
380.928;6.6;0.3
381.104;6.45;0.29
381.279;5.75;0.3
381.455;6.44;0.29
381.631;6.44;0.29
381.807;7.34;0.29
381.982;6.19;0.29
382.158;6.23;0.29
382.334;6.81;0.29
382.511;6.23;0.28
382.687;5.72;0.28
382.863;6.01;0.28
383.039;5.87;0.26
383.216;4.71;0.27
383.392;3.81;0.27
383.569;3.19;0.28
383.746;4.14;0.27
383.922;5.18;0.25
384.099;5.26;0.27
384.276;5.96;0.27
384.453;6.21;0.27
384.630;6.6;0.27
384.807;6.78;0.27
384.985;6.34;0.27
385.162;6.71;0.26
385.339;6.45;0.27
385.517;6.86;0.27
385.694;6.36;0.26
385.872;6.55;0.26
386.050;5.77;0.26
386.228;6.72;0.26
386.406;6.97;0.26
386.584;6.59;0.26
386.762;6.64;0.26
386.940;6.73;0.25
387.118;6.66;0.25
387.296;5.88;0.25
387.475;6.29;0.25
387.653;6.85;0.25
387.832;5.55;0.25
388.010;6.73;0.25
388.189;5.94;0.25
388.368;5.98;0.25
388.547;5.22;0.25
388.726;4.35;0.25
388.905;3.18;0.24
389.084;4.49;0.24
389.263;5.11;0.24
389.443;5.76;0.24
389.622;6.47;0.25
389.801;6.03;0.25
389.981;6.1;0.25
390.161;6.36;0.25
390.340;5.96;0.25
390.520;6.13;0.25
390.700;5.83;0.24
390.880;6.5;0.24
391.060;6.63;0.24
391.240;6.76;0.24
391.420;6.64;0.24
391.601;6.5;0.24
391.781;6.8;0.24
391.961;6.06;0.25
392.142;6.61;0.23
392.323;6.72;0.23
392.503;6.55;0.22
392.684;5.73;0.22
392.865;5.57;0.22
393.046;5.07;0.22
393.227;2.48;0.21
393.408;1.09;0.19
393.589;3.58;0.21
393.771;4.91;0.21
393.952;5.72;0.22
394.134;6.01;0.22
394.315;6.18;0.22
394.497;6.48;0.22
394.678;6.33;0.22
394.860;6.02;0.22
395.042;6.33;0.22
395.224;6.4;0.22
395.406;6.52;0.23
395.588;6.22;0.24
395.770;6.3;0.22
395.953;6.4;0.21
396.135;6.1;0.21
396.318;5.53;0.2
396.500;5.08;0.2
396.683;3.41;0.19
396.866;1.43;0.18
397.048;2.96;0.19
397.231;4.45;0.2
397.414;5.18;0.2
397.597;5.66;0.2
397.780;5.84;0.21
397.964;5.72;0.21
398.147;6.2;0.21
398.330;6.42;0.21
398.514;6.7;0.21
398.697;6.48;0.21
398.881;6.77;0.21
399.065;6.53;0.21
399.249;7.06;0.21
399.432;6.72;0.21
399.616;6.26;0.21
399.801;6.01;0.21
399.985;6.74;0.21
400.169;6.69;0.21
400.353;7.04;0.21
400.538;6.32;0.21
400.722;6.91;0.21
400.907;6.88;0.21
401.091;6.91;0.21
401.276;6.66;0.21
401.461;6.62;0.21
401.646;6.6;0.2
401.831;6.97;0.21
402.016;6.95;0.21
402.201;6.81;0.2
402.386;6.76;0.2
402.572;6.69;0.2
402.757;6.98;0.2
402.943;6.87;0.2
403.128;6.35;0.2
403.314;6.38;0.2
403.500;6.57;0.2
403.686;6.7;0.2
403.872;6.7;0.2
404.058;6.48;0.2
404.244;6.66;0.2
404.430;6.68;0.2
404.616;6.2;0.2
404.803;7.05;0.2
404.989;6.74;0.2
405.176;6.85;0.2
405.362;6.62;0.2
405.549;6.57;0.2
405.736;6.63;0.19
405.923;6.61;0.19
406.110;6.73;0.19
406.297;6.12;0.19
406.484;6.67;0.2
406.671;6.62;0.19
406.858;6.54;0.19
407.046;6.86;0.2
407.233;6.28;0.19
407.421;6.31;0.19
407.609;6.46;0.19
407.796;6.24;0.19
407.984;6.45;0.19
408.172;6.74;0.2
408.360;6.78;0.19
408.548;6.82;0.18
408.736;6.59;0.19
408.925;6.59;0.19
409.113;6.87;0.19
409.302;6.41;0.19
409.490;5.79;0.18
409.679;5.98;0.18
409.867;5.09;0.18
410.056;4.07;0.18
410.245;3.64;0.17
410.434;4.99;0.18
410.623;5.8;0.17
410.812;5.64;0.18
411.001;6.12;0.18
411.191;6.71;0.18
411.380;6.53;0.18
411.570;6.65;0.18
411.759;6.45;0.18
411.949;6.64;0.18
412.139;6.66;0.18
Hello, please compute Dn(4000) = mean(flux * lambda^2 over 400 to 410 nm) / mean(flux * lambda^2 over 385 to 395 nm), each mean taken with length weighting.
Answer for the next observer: 1.20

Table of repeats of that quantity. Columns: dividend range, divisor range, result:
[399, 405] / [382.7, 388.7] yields 1.22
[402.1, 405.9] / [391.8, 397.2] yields 1.32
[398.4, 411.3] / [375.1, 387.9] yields 1.23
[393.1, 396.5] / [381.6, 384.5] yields 1.04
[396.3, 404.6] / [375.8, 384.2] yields 1.21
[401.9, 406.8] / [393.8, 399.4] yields 1.20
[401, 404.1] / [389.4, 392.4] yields 1.12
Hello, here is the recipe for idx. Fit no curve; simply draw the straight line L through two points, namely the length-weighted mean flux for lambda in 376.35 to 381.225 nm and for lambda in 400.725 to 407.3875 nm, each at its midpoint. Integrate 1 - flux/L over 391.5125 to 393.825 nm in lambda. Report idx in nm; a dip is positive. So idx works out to 0.38 nm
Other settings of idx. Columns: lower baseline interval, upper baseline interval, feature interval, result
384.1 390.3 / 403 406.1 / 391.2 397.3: 0.84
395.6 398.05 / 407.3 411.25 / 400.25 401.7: -0.39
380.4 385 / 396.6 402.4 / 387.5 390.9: 0.14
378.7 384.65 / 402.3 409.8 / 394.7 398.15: 0.48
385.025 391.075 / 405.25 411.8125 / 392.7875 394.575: 0.41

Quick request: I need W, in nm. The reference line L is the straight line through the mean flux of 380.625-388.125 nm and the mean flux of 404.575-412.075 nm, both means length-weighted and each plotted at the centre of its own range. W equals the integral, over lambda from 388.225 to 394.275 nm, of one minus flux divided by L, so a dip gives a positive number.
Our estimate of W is 0.60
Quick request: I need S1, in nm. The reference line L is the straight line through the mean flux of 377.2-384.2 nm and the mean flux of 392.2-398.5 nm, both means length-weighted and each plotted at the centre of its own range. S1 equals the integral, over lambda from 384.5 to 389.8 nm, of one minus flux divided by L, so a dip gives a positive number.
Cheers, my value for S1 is -0.48 nm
